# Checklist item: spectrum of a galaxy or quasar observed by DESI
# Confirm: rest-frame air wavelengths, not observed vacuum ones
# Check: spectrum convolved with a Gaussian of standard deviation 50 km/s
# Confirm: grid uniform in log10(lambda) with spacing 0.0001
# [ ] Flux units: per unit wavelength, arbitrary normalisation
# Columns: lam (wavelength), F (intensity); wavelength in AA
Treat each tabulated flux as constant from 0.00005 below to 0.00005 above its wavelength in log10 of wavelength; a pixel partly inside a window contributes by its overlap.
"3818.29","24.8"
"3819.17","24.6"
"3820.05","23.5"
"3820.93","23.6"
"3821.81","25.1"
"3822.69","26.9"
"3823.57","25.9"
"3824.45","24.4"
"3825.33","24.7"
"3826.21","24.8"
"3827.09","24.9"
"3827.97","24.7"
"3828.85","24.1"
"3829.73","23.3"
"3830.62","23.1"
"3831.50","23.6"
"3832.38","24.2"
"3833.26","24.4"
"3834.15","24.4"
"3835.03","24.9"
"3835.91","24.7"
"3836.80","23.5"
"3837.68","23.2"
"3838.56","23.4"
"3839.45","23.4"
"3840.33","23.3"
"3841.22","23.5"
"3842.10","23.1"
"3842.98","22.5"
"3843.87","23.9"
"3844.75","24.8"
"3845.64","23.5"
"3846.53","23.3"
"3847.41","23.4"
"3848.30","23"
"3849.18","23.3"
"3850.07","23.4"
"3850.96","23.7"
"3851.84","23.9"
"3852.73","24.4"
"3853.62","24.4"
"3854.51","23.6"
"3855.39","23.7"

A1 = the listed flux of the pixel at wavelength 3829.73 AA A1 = 23.3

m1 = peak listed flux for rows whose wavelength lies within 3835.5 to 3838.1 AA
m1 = 24.7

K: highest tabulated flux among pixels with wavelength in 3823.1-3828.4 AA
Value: 25.9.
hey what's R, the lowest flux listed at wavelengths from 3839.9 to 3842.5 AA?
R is 23.1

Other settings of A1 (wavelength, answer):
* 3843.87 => 23.9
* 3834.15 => 24.4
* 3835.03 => 24.9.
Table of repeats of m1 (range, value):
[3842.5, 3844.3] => 23.9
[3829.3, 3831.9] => 23.6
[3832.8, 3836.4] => 24.9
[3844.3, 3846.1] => 24.8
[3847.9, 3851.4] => 23.7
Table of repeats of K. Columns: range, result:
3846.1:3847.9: 23.4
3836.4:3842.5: 23.5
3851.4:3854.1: 24.4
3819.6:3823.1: 26.9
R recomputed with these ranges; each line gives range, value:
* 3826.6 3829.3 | 24.1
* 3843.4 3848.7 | 23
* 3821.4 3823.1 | 25.1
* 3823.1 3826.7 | 24.4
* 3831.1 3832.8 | 23.6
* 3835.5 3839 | 23.2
